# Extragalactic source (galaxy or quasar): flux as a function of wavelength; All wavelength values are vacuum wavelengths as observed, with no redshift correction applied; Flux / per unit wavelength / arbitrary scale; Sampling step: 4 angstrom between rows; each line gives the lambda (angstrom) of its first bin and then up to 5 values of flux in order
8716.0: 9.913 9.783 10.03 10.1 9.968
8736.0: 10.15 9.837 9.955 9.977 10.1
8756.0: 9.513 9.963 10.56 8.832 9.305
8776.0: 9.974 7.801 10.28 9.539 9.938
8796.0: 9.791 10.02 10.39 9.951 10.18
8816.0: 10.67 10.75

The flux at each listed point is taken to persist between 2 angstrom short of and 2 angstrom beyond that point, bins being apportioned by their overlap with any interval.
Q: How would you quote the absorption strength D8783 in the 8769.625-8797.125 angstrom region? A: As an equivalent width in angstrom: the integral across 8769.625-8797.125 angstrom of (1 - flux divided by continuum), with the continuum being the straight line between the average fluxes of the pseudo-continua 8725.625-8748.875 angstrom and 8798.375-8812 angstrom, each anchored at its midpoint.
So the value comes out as 1.61 angstrom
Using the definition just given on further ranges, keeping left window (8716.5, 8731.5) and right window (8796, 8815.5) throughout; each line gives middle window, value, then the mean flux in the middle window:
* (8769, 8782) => 1.37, 9.01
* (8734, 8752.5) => 0.02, 10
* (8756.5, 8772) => 0.55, 9.7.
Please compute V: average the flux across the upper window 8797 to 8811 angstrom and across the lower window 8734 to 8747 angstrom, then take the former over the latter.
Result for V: 1.01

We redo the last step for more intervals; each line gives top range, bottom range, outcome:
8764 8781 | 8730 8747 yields 0.93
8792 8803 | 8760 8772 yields 1.03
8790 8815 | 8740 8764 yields 1.01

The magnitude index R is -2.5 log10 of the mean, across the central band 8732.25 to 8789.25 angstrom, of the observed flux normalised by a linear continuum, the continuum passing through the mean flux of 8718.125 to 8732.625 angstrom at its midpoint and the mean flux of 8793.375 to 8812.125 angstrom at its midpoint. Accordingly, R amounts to 0.03 mag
